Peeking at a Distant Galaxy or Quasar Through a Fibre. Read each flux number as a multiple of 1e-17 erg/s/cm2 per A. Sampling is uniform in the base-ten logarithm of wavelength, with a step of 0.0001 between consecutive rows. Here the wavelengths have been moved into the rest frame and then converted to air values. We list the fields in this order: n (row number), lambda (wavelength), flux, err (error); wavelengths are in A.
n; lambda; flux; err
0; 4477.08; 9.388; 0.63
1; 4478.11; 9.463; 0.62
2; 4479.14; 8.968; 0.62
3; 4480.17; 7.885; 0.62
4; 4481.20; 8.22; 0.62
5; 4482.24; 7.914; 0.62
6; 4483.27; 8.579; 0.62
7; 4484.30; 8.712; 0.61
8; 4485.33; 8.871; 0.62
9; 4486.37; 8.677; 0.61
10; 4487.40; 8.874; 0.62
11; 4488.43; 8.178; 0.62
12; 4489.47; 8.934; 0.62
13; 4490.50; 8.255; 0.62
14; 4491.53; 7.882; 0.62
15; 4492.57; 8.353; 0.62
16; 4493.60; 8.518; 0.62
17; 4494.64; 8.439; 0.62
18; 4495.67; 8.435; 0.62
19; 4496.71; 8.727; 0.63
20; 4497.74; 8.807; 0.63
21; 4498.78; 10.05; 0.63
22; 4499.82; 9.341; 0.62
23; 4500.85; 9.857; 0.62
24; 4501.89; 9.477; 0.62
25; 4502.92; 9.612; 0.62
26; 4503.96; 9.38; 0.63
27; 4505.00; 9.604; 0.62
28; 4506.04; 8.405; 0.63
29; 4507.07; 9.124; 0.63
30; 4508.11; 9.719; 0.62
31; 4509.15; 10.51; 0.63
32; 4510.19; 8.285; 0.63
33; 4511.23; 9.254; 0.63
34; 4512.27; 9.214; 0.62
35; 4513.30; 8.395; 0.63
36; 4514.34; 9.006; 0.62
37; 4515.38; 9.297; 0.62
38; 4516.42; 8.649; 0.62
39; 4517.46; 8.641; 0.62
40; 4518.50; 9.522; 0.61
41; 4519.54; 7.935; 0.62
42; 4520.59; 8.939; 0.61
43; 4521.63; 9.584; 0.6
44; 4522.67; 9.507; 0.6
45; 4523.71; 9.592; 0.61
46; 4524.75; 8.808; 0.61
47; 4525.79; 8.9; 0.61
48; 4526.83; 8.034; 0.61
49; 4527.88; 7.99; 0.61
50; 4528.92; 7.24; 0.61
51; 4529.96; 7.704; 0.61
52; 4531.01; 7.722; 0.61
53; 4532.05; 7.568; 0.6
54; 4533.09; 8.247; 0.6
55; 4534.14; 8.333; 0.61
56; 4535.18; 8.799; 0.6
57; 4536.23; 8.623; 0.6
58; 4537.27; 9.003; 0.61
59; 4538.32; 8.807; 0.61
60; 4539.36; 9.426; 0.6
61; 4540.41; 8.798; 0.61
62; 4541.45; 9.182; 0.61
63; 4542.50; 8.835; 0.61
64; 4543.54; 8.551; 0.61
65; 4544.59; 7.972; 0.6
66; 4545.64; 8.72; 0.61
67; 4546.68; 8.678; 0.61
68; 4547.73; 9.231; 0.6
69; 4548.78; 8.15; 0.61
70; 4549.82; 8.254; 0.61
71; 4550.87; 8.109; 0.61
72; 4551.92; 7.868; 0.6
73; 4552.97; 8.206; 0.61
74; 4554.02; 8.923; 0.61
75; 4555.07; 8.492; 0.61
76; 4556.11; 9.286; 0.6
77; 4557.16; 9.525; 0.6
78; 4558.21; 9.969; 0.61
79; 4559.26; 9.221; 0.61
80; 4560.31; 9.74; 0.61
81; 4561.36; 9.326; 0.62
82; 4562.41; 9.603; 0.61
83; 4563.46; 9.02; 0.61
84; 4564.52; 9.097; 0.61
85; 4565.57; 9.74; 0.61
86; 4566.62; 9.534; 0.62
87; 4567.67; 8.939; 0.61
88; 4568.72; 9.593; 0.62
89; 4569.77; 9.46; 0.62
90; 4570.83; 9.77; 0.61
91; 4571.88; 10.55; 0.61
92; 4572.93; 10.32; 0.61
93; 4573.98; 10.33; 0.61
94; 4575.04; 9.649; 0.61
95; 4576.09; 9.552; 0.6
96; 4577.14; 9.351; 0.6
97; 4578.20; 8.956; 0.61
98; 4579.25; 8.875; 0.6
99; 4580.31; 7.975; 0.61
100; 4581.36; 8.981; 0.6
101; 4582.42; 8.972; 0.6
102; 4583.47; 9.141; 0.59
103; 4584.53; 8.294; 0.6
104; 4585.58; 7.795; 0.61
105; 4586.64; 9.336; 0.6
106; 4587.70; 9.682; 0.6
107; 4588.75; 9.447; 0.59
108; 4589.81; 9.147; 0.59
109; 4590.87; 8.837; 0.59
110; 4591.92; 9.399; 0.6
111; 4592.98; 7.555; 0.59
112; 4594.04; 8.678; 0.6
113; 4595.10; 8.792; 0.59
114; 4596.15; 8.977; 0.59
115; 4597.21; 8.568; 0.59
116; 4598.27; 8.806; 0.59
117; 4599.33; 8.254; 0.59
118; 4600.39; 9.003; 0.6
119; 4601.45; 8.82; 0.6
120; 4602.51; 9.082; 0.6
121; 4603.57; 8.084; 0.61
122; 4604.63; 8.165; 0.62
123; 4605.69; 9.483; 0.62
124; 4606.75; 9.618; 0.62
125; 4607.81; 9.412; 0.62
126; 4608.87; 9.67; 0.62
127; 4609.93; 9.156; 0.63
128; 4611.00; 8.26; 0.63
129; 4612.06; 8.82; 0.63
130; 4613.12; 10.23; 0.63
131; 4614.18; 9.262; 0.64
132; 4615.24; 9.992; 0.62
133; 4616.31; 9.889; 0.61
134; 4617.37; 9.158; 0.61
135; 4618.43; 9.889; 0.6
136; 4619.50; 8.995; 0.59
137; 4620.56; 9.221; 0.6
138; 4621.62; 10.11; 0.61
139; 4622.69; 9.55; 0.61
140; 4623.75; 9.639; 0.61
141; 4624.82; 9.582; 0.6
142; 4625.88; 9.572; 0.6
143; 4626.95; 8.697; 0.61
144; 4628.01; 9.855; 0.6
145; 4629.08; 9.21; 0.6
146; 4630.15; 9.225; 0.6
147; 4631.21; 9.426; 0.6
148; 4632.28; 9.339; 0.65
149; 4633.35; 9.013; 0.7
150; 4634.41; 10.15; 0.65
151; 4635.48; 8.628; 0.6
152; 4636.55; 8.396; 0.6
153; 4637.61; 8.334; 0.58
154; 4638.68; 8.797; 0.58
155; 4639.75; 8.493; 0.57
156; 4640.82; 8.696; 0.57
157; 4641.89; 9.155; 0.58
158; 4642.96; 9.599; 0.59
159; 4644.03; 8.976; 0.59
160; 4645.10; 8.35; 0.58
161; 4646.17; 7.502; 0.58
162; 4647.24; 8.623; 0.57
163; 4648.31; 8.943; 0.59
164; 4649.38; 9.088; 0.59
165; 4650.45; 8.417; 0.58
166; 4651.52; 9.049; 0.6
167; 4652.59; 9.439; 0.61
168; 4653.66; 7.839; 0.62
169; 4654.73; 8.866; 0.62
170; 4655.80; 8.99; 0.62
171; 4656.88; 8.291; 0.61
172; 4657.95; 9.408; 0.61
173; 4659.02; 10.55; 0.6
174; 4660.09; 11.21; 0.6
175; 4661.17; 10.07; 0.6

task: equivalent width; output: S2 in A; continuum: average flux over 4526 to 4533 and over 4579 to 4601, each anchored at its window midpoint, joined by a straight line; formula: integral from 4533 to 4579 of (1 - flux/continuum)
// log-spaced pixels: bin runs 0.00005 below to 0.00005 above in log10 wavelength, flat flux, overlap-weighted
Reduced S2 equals -4.8 A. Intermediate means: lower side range 7.8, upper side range 8.78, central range 9.09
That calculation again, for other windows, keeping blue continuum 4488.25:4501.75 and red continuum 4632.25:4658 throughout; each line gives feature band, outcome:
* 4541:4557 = 0.4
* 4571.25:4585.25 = -0.8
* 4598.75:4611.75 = -0.2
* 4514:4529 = -0.1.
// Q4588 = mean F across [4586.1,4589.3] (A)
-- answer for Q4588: 9.47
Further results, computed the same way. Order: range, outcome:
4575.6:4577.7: 9.43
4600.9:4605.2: 8.55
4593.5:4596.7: 8.82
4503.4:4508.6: 9.24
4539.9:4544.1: 8.84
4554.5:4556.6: 8.92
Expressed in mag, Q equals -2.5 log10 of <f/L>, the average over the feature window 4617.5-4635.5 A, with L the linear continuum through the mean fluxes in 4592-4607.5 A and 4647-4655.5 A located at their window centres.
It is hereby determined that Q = -0.08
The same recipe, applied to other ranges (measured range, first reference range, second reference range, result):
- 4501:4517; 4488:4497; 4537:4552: -0.09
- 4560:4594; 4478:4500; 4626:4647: -0.05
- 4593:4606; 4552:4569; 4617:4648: 0.06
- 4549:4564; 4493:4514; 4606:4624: 0.04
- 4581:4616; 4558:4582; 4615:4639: 0.05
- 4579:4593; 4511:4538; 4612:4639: 0.03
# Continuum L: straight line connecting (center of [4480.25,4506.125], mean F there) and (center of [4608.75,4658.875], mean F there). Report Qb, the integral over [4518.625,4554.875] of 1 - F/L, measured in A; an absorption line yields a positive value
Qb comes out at 1.4 A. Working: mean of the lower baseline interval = 8.79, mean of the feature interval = 8.54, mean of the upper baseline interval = 9.11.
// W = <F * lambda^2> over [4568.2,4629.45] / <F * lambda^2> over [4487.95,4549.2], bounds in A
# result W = 1.08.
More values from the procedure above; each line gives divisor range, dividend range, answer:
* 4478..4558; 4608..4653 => 1.10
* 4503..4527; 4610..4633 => 1.09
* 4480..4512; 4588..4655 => 1.08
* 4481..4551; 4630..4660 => 1.08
